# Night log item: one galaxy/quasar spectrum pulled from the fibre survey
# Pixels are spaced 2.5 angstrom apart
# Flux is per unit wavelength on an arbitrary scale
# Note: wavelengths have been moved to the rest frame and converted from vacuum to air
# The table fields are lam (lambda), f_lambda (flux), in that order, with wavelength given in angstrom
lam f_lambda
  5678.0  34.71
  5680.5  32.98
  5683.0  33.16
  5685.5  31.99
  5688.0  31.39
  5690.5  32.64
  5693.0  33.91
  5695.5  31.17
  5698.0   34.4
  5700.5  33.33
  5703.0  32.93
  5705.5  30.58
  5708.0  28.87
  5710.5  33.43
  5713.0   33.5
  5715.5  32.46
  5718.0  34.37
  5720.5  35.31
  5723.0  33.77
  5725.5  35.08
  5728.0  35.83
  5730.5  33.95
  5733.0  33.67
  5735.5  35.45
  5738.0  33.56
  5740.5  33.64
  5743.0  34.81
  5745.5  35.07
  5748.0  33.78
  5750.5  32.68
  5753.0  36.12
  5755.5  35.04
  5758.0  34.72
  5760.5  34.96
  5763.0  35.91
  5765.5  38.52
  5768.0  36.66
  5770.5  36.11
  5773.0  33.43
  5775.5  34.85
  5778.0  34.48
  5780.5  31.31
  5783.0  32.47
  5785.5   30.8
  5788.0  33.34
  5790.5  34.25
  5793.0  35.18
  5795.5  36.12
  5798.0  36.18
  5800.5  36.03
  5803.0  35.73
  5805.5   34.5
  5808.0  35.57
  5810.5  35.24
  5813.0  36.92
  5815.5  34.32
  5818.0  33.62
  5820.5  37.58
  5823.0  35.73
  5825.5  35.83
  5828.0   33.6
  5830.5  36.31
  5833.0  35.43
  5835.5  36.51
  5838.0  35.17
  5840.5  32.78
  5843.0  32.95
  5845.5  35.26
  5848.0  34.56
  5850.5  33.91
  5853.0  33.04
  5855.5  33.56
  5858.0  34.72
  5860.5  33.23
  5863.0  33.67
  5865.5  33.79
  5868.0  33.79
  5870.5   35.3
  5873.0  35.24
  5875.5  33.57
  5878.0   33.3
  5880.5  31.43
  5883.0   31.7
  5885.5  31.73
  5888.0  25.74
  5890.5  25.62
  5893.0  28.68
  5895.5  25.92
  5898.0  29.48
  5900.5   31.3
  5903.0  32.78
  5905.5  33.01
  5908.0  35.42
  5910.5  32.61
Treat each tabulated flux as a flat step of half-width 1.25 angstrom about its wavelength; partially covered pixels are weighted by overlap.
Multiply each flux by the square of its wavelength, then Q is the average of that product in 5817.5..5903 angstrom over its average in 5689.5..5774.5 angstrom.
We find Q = 1.01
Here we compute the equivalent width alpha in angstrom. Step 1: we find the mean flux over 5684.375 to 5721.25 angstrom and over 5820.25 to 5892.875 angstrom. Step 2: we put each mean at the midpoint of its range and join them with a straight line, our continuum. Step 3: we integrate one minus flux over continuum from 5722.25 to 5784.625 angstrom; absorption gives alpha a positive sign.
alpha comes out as -3.2 angstrom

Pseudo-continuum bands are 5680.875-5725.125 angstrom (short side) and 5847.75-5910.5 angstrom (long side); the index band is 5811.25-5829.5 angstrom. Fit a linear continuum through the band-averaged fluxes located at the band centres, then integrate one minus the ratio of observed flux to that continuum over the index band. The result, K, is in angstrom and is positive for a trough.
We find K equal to -1.7 angstrom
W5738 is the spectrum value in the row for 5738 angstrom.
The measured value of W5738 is 33.56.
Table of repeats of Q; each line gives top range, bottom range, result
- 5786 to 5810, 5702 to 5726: 1.10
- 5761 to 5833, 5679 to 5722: 1.11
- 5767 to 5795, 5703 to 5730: 1.04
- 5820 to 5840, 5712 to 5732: 1.08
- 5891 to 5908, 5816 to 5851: 0.89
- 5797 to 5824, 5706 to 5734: 1.09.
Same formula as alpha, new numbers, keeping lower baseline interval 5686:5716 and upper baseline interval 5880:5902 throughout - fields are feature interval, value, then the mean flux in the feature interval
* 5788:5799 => -1.59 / 35.2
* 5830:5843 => -2.15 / 35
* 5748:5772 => -3.21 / 35.5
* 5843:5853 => -1.48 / 34.2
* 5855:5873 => -2.81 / 34.1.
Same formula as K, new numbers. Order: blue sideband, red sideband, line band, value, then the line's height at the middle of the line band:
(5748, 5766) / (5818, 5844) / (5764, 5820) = 0.5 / 35.2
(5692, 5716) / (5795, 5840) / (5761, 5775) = -0.7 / 34.2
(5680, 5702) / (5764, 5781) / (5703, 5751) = 0.3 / 33.9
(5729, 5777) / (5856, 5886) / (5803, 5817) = -0.4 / 34.2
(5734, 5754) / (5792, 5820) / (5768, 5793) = 0.9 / 35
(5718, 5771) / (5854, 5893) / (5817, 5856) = -2.0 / 33.1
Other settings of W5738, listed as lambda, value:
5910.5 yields 32.61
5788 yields 33.34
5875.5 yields 33.57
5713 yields 33.5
